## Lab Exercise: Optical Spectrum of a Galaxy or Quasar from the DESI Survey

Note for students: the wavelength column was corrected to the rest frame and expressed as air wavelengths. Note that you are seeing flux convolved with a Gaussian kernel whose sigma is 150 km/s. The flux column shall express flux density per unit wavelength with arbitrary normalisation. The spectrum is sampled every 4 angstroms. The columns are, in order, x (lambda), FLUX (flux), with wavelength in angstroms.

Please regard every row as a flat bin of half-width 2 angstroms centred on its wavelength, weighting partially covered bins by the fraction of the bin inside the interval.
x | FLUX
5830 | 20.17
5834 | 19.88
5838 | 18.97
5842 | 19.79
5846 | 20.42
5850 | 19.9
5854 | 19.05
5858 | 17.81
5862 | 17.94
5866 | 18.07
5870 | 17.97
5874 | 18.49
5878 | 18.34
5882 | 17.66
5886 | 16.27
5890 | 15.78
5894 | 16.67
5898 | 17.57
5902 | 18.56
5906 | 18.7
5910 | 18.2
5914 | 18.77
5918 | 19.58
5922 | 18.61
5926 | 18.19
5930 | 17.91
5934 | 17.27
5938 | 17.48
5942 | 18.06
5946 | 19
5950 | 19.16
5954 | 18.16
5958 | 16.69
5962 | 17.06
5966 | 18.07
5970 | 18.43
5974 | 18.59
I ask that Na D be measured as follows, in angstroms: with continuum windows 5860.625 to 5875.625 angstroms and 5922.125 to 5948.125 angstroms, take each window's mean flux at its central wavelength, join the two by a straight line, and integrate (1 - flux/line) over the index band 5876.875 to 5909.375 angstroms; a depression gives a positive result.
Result 1.1 angstroms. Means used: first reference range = 18.1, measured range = 17.5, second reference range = 18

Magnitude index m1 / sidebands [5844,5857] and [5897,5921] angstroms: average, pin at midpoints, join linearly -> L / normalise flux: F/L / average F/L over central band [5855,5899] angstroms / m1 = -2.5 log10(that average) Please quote 0.10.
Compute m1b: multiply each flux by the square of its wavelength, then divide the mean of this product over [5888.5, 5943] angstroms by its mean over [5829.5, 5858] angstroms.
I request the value 0.9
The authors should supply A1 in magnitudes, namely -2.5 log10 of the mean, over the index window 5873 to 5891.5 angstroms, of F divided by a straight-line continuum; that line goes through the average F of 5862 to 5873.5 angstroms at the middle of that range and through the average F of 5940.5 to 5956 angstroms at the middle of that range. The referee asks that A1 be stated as 0.05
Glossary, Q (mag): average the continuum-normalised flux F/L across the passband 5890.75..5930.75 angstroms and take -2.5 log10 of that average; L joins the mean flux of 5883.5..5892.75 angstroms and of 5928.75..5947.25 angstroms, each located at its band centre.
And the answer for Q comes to -0.08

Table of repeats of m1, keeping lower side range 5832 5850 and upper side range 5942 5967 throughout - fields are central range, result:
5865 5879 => 0.06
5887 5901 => 0.13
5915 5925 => -0.02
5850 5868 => 0.06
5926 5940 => 0.04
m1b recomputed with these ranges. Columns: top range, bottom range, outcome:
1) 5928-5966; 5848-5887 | 1.01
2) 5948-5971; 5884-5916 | 1.04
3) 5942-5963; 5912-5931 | 0.98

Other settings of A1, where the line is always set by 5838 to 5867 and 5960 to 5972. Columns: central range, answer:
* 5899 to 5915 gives 0.00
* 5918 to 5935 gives 0.00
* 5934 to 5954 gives -0.01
